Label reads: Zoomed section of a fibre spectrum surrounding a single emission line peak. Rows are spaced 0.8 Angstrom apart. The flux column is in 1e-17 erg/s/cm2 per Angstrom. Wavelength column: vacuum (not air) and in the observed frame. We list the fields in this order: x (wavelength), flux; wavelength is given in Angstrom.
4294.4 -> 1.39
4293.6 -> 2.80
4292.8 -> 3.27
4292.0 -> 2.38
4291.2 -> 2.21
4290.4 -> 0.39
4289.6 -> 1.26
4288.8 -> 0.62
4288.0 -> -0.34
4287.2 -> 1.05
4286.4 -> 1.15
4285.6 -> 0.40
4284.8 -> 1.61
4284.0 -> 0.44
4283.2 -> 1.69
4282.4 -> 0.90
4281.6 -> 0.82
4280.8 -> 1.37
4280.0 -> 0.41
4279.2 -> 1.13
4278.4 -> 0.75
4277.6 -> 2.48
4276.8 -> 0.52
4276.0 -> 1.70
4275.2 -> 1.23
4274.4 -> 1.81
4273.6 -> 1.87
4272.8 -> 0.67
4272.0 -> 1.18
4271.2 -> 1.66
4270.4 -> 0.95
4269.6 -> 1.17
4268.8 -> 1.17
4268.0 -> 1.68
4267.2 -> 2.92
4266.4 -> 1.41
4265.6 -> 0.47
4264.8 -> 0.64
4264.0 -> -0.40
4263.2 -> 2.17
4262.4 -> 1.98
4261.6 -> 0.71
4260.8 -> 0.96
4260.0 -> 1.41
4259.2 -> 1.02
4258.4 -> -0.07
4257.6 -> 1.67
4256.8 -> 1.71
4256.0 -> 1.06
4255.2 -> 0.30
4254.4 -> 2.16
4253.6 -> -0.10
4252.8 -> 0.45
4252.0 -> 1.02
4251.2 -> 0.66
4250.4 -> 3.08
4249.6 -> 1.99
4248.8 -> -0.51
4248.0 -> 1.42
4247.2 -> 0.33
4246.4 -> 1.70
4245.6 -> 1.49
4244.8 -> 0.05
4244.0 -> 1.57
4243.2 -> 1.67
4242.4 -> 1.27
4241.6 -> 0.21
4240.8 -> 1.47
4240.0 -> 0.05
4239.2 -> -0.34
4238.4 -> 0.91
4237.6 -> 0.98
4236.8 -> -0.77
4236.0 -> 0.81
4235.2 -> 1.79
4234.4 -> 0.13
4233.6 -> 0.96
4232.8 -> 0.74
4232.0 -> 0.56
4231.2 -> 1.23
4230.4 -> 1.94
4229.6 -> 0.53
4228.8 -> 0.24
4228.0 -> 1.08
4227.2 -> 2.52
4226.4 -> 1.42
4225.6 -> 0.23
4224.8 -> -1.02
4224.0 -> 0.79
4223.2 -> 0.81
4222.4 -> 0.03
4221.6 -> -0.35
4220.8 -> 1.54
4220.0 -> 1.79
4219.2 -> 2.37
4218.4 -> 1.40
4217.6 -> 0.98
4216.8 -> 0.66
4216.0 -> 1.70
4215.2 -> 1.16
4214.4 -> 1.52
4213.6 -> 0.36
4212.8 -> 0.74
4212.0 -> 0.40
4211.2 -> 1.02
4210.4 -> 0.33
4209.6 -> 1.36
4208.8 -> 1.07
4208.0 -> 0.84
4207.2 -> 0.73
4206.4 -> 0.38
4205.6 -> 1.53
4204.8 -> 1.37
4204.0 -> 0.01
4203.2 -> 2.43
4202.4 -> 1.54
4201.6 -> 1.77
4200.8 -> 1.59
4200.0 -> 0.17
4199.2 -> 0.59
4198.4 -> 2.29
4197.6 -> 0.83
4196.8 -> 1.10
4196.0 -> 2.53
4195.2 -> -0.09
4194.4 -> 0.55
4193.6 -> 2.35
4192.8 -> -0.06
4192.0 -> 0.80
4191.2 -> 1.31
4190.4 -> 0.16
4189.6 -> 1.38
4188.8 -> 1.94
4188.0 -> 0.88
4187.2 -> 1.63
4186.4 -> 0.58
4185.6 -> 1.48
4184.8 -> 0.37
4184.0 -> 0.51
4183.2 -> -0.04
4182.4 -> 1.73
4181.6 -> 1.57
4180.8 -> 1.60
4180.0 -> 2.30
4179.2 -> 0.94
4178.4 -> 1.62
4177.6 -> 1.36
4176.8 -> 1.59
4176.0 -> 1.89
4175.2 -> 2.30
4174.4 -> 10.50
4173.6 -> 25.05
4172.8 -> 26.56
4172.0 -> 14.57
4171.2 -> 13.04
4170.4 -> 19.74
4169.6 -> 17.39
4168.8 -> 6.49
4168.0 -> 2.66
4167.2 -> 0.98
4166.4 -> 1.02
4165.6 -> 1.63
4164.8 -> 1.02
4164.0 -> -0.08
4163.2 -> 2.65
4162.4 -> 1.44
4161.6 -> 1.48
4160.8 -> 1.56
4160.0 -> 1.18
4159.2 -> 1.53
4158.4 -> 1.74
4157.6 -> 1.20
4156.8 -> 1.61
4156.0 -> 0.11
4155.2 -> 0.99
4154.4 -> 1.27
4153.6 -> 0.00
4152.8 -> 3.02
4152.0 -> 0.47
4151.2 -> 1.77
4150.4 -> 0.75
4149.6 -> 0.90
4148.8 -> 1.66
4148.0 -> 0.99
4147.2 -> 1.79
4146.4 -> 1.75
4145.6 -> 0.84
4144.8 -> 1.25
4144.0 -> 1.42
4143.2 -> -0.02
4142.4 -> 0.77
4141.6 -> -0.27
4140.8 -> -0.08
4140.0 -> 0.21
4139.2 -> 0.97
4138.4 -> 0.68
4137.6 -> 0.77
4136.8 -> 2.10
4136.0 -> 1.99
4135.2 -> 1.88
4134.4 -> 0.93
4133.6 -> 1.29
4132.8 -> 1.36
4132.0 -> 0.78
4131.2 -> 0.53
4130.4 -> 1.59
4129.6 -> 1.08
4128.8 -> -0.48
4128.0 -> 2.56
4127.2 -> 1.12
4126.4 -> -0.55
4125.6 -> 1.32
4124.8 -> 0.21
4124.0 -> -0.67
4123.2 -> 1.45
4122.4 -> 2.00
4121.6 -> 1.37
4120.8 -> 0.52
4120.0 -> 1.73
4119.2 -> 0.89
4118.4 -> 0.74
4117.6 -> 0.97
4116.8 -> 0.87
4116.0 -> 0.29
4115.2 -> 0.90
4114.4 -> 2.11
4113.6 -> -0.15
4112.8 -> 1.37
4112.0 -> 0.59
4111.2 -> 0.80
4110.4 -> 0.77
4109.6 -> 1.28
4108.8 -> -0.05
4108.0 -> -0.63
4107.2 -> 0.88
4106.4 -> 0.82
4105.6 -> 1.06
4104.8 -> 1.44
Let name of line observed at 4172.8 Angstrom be [O II] 3727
